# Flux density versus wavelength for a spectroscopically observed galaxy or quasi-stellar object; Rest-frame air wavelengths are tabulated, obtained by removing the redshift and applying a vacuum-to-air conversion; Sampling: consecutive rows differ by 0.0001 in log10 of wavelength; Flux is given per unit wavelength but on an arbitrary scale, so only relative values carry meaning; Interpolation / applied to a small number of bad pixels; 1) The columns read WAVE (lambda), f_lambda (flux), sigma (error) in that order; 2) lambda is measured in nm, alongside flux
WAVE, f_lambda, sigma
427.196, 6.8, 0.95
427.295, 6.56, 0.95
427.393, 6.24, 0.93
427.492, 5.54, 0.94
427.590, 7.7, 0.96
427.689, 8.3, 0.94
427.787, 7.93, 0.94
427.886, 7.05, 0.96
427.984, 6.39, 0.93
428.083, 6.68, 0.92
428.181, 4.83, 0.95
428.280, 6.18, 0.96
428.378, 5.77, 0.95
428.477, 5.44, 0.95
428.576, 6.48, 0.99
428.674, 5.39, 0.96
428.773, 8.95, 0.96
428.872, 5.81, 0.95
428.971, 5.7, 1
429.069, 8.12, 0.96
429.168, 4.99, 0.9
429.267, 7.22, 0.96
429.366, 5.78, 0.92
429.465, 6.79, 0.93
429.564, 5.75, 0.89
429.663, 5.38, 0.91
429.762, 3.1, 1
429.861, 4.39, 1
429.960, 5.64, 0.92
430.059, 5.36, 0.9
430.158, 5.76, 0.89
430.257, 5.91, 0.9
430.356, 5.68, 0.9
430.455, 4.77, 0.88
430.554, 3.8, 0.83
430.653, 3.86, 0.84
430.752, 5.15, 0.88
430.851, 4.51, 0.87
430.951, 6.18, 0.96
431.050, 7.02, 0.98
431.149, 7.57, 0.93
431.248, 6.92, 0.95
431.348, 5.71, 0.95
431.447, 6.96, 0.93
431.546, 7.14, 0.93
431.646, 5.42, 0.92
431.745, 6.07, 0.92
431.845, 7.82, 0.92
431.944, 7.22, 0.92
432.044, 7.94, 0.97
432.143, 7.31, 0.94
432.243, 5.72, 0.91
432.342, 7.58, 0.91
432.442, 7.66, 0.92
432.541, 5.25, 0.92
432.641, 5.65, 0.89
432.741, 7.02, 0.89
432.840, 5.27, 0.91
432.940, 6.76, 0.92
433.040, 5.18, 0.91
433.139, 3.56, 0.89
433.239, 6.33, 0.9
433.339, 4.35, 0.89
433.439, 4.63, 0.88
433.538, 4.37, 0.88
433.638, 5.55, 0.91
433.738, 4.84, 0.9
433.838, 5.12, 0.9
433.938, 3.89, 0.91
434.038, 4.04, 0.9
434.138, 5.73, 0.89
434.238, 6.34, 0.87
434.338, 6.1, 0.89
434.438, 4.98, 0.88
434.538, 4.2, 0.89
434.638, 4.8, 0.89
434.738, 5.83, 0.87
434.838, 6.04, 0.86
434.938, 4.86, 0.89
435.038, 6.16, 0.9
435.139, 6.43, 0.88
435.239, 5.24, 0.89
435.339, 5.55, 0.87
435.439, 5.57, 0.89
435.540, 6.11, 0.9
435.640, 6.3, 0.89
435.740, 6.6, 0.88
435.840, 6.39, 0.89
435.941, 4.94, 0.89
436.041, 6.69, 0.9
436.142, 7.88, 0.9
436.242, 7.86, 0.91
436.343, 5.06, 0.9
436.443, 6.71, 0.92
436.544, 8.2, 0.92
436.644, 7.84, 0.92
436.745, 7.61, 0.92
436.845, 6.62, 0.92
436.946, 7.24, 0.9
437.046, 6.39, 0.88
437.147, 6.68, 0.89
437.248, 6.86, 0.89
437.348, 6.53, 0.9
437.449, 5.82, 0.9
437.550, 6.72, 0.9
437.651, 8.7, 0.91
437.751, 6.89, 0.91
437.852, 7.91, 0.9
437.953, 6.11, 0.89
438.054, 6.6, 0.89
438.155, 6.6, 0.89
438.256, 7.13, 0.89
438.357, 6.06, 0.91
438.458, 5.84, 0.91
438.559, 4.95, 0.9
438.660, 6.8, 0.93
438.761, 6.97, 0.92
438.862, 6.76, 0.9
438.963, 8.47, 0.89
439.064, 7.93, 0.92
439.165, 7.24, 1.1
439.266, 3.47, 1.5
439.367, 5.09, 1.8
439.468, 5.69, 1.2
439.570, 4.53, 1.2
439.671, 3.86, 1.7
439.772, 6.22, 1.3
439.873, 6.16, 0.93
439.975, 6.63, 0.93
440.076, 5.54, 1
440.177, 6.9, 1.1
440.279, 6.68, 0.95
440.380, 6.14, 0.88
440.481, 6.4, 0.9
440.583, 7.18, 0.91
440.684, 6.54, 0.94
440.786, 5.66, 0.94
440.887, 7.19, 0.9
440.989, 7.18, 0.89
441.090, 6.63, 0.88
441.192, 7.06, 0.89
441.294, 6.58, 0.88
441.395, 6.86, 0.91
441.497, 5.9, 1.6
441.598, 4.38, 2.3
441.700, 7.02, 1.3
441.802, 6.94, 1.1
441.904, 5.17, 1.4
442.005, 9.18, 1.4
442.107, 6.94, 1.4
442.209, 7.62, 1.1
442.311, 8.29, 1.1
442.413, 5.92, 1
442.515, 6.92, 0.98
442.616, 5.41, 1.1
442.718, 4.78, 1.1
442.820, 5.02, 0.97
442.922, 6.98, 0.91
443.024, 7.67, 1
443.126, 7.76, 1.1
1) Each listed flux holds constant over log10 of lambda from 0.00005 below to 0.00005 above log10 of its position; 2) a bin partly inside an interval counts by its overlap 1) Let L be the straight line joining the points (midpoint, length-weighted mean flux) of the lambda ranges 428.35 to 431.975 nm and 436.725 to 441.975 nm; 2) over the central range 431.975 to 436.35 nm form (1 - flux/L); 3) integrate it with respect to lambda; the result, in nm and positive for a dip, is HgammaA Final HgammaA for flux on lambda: 0.27 nm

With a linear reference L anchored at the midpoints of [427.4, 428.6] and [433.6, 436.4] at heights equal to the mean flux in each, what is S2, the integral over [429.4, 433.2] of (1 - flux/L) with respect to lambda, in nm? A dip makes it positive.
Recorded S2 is 0.12 nm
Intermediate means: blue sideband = 6.51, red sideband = 5.69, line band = 5.92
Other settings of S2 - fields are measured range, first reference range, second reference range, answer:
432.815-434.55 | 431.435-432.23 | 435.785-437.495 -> 0.45 nm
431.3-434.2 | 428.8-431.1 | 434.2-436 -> -0.13 nm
